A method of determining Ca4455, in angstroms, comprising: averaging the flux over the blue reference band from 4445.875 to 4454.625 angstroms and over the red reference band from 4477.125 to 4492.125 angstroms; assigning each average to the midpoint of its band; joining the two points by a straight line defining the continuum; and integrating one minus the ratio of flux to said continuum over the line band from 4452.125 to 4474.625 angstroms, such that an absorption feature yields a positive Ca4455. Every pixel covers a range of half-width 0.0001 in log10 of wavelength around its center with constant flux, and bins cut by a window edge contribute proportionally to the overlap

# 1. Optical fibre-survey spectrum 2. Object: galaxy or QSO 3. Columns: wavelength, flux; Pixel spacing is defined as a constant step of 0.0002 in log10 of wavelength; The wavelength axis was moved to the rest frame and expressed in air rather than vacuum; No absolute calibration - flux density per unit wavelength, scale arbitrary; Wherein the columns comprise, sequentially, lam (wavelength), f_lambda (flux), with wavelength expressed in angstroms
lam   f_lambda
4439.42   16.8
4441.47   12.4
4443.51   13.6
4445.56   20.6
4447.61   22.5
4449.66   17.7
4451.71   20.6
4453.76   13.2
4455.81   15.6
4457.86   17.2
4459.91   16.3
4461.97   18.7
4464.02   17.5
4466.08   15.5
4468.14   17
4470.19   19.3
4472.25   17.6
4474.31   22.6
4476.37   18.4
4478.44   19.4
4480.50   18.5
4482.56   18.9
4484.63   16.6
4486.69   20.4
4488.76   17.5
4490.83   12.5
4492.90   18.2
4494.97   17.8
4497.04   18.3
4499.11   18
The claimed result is 1.34 angstroms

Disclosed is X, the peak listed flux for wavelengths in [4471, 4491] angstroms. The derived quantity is 22.6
